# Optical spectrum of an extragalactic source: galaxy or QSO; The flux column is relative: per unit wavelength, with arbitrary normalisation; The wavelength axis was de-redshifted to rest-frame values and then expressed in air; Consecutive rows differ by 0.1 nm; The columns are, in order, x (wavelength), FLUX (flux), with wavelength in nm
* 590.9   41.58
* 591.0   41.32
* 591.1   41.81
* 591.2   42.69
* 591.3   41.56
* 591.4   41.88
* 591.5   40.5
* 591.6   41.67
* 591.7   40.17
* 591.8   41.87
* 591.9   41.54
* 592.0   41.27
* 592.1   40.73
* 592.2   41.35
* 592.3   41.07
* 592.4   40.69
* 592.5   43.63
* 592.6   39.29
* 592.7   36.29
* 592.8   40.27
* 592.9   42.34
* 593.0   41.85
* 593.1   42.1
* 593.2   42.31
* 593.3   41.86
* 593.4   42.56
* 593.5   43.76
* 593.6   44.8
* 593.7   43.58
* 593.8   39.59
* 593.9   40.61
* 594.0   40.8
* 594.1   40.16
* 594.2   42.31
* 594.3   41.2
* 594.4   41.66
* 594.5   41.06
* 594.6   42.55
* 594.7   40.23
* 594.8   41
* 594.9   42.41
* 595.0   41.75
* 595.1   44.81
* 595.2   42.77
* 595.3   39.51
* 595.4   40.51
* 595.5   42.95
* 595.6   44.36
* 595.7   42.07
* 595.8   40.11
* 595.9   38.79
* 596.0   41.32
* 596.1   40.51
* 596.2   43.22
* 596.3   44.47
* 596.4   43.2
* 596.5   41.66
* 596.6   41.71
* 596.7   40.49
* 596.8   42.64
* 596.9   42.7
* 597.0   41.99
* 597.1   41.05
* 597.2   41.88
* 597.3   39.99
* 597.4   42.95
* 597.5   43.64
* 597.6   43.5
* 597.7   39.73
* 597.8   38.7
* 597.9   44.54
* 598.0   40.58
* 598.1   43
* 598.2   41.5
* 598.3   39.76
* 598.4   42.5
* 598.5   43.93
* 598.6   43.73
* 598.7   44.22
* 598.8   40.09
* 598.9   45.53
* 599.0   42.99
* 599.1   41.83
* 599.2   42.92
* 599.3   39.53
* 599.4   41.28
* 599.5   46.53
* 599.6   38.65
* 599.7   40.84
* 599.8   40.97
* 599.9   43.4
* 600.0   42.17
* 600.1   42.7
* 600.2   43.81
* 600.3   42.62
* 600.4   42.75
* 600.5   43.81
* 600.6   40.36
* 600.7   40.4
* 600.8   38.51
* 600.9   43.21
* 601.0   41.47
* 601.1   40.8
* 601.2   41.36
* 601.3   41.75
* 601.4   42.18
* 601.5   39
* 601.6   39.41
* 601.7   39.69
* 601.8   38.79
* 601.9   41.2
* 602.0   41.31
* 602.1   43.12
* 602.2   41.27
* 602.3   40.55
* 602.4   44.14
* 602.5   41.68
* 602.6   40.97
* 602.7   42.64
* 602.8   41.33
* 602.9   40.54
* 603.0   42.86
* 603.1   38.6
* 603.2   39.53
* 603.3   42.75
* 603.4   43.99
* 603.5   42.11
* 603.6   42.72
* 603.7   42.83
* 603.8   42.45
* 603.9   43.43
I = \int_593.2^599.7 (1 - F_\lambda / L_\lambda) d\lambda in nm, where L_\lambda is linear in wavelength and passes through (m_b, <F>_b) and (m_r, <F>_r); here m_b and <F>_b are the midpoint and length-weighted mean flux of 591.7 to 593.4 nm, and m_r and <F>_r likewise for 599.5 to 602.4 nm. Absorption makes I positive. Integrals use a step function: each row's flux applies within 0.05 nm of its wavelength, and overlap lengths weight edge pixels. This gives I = -0.11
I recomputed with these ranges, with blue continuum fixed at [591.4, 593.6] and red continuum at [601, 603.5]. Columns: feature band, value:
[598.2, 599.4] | -0.03 nm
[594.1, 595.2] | -0.01 nm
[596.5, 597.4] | -0.01 nm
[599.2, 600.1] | -0.01 nm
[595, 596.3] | -0.02 nm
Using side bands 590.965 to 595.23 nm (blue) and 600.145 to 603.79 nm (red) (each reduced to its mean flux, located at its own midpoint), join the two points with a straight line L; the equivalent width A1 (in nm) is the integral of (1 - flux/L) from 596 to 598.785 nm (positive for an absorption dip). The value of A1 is -0.04 nm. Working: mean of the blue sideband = 41.6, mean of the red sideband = 41.5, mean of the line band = 42.1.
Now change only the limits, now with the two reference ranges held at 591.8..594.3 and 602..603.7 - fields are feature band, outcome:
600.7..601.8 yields 0.03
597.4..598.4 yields 0.00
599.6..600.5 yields -0.01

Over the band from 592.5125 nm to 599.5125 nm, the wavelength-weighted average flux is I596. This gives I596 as 41.9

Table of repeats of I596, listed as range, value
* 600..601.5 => 41.8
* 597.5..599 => 42.3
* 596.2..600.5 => 42.2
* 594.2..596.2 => 41.6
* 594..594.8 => 41.3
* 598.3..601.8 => 41.8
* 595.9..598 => 41.9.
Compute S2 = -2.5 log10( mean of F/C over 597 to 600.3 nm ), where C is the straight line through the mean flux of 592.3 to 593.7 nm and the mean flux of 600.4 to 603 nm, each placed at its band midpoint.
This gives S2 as -0.02 mag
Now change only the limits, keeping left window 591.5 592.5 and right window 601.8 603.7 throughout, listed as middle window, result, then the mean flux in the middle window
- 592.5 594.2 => -0.005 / 41.5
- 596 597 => -0.021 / 42.2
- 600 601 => -0.010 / 42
